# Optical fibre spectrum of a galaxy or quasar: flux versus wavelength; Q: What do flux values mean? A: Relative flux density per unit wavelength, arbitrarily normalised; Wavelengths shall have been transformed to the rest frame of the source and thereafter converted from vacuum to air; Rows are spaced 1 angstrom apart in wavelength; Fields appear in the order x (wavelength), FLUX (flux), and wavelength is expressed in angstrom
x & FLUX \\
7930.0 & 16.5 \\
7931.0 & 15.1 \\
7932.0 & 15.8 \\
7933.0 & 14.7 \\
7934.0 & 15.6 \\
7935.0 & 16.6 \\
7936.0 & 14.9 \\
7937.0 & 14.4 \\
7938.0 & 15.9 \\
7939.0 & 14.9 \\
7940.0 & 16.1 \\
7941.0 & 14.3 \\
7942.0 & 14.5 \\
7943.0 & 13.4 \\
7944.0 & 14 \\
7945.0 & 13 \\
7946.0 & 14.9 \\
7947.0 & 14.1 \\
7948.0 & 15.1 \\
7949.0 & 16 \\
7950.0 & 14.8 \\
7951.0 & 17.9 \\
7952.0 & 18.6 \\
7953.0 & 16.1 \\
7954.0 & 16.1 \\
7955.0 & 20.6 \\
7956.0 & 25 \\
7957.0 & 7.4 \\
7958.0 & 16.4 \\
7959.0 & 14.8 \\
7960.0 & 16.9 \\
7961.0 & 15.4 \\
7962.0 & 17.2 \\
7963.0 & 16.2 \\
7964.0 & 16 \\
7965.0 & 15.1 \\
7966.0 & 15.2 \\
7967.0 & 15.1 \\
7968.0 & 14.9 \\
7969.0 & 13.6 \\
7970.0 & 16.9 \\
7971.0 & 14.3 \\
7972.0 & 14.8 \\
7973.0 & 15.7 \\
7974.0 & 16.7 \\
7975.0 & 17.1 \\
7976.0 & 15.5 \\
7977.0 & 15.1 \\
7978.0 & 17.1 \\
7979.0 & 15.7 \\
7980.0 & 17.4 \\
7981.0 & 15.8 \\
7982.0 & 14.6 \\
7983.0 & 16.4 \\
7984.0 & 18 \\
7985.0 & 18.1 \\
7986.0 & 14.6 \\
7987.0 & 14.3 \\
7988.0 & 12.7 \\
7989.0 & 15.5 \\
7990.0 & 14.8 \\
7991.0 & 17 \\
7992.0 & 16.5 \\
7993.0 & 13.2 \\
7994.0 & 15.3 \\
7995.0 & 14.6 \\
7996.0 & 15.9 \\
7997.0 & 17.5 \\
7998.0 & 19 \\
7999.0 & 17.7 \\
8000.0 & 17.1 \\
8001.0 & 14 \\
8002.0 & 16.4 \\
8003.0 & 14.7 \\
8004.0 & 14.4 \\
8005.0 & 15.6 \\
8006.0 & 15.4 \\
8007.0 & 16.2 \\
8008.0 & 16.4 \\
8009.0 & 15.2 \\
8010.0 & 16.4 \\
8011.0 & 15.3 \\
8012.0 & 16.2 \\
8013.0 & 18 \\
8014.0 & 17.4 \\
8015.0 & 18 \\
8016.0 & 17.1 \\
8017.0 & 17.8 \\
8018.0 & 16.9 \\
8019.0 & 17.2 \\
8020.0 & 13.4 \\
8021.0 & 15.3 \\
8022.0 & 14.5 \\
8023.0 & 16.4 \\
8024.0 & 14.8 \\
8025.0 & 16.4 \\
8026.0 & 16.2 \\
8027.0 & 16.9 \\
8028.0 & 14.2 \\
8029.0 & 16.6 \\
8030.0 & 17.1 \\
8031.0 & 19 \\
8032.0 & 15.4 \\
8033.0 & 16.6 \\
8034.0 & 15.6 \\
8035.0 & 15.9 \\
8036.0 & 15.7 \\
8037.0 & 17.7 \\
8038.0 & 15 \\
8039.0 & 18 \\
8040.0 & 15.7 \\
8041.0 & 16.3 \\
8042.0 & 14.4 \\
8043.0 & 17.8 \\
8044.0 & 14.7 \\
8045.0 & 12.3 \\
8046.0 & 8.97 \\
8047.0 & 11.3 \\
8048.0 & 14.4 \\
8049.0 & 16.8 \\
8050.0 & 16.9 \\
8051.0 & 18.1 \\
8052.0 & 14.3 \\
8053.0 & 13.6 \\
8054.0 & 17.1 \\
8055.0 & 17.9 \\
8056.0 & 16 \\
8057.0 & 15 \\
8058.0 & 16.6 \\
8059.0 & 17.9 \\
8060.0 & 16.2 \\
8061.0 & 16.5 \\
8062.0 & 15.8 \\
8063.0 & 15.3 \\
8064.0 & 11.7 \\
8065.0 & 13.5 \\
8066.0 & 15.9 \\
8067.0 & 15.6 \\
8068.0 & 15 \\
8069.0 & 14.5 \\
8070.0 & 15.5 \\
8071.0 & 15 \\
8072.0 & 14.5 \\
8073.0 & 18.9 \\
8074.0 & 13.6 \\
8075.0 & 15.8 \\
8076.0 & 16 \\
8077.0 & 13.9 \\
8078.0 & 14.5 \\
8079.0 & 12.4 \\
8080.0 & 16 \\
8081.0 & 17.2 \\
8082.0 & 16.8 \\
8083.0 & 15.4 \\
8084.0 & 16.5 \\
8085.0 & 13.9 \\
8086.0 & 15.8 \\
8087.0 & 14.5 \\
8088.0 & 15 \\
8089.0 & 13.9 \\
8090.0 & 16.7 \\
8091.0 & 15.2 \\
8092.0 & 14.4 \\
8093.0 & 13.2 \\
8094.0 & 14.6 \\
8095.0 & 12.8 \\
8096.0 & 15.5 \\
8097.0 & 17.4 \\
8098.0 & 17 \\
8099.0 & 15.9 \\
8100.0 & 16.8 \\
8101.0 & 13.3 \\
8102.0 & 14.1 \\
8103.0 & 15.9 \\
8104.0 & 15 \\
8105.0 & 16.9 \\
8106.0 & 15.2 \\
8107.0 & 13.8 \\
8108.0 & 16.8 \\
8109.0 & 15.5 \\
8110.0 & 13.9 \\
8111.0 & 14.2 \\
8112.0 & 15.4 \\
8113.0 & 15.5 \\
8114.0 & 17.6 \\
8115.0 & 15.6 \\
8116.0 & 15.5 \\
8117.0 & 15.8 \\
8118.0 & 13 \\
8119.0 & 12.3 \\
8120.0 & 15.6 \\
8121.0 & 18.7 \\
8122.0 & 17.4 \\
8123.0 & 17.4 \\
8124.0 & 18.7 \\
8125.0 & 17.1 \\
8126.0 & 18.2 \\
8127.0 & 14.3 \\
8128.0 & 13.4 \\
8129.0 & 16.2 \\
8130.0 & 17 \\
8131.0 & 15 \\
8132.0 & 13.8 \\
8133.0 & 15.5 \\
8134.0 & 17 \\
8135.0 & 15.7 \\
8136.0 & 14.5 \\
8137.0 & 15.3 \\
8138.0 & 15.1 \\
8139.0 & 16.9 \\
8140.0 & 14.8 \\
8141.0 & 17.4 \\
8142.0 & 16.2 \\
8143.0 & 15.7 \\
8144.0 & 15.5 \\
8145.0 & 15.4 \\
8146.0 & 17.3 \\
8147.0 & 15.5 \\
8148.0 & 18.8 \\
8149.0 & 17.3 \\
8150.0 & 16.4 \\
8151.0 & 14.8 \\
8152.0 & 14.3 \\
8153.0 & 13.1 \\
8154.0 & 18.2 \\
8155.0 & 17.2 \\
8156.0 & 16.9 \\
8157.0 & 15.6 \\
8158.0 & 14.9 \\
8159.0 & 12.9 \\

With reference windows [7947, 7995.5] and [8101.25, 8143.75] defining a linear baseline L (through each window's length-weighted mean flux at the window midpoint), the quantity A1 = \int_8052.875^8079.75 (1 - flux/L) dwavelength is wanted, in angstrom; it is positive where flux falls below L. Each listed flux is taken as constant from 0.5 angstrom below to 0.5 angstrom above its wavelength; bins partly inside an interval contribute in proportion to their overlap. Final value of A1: 0.6 angstrom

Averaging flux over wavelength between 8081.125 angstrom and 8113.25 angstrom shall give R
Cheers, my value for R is 15.2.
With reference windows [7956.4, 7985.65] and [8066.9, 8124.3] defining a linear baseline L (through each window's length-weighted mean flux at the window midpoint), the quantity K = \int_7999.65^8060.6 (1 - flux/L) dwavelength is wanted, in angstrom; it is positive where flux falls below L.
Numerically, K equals -1.4 angstrom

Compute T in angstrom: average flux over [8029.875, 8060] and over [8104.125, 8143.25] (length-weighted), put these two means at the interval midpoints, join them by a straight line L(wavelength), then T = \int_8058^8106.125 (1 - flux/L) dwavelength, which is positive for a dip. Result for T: 1.4 angstrom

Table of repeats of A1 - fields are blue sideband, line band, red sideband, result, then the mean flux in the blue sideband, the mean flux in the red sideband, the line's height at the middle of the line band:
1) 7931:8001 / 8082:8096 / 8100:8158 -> 0.8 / 15.7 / 15.8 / 15.8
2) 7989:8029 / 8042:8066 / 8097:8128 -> 1.1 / 16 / 15.7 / 15.9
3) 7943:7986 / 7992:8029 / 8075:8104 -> -1.0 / 15.9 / 15.2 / 15.6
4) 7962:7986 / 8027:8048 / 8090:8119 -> 0.2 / 15.9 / 15.2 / 15.5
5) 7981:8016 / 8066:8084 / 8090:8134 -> 0.3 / 16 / 15.5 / 15.7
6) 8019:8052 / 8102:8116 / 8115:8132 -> 0.4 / 15.6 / 15.9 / 15.8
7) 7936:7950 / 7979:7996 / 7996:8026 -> 0.1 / 14.7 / 16.2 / 15.7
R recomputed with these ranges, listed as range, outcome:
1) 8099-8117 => 15.4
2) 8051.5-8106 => 15.3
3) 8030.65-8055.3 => 15.5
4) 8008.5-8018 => 16.8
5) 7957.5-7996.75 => 15.7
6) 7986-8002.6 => 15.7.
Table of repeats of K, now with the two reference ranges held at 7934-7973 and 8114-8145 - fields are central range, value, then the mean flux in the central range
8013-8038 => -1.1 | 16.3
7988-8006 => -0.1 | 15.7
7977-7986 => -0.5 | 16.4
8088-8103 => 0.7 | 15.1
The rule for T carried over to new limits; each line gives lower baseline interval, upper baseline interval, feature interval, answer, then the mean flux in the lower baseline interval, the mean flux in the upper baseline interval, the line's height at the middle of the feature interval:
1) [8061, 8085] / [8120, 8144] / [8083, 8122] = 1.0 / 15.2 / 16.1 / 15.7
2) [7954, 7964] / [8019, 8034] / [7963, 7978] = 0.9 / 16.6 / 15.9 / 16.5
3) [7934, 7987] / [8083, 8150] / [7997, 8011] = -0.3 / 15.7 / 15.6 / 15.7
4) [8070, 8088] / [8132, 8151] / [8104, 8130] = 0.0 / 15.3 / 16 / 15.8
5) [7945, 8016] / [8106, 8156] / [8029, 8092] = 1.7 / 16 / 15.8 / 15.9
